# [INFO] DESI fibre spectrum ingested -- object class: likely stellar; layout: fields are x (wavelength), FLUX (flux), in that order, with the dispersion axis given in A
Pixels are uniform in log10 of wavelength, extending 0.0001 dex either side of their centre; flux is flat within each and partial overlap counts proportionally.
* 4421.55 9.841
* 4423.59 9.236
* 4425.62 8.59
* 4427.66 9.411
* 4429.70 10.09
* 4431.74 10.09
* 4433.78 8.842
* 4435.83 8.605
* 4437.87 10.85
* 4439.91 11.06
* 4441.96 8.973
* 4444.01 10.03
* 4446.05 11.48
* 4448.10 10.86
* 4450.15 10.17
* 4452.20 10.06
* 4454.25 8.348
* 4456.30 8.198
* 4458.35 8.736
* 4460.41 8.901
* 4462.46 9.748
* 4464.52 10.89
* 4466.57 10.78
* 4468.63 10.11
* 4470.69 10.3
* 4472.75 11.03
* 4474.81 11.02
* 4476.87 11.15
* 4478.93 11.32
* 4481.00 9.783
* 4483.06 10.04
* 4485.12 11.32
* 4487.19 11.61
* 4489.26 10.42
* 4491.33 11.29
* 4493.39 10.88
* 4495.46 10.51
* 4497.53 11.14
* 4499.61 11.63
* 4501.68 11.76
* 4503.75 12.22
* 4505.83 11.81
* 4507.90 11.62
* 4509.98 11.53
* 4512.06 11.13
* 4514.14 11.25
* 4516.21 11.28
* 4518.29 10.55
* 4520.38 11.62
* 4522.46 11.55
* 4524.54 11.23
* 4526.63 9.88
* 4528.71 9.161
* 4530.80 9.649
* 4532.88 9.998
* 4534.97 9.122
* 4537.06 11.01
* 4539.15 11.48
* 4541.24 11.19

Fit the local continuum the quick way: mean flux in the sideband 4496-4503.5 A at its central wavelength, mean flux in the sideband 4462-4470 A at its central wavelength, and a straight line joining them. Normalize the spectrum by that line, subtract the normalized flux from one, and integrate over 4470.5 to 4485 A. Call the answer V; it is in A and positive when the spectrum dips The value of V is 0.1 A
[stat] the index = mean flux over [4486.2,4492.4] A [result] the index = 11.1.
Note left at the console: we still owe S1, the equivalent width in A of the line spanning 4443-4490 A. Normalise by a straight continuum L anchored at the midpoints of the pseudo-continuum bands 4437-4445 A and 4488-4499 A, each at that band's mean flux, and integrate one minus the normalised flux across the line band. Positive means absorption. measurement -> 1.2 A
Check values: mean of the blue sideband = 10.2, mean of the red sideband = 10.9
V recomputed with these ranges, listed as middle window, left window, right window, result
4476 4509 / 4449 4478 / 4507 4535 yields -2.5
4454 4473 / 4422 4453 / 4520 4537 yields 0.6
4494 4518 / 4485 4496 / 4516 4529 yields -1.1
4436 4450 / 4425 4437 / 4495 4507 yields -1.0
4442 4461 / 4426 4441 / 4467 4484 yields 0.9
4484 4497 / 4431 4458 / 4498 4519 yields 0.0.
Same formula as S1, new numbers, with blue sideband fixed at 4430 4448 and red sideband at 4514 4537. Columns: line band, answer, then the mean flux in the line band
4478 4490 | -0.6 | 10.7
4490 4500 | -0.7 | 11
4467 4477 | -0.5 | 10.7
